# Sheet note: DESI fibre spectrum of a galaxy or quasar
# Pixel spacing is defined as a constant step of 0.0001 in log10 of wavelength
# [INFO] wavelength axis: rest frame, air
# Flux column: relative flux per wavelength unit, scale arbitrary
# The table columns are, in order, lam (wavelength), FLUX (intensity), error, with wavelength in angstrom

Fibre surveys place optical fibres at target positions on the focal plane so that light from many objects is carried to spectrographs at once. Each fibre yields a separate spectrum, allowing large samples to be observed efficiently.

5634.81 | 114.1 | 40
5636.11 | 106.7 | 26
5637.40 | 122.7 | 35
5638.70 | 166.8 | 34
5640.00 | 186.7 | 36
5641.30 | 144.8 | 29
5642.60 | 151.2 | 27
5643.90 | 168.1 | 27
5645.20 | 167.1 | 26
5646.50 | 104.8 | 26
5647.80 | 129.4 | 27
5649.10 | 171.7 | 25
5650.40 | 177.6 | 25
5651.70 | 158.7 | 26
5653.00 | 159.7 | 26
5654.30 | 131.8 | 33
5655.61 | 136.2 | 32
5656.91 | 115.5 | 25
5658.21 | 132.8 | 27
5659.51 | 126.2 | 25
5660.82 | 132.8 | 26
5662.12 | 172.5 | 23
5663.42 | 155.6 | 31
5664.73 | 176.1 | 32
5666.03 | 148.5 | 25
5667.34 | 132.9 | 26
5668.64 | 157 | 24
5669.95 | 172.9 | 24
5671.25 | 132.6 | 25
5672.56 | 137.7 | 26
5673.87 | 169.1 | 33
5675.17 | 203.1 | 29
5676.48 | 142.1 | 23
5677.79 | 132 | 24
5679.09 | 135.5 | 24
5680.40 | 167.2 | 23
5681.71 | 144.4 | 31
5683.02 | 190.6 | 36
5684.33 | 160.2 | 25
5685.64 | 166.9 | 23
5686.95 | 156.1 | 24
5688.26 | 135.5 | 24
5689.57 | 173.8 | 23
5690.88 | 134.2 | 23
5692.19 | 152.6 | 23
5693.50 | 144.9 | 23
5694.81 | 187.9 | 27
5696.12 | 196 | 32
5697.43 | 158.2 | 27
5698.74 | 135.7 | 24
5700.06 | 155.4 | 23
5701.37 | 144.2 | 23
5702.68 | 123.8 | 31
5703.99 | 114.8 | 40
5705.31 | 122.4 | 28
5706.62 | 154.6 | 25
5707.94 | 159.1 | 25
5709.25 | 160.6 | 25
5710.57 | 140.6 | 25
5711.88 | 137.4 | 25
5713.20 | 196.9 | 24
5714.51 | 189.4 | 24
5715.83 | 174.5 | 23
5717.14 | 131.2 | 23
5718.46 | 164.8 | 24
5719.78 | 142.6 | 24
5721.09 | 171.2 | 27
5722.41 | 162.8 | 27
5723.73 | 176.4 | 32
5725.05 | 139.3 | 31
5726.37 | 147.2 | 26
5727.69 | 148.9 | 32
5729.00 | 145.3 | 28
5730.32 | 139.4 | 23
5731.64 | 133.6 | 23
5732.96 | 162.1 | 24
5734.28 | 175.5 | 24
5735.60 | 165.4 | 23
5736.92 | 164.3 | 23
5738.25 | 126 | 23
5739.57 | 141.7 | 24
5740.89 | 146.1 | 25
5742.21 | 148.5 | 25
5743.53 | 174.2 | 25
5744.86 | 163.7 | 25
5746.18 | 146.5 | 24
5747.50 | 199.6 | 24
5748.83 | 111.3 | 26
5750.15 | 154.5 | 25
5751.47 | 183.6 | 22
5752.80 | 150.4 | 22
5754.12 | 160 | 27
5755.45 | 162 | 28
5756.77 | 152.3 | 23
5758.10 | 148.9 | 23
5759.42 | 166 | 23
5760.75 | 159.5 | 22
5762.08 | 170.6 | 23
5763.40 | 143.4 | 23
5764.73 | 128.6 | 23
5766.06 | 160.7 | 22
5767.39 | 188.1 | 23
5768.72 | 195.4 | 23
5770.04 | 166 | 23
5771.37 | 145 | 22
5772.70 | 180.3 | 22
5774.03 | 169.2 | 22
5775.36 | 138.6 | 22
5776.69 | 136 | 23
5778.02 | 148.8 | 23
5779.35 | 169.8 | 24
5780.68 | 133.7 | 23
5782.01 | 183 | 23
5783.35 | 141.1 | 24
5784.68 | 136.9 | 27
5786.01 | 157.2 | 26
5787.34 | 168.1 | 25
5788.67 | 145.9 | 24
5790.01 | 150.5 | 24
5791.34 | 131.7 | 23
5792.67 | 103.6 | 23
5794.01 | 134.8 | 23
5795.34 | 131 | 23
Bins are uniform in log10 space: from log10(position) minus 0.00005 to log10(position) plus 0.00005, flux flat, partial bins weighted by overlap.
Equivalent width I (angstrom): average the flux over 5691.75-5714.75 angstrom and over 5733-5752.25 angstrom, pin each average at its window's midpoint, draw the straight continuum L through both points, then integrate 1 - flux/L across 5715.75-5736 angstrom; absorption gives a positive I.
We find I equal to 0.18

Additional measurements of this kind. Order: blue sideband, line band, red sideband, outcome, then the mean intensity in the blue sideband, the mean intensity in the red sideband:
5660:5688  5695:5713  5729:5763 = 0.8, 156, 156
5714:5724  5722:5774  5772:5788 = 0.6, 163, 155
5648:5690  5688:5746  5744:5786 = 0.6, 153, 158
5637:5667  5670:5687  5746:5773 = -0.6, 149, 161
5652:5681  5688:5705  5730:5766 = 0.1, 149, 155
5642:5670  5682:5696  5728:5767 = -1.0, 149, 155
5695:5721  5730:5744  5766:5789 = 0.3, 154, 159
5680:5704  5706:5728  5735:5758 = -0.4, 156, 156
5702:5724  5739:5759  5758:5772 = 0.4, 154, 162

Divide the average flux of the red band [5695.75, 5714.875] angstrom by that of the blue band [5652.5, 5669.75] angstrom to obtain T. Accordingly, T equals 1.0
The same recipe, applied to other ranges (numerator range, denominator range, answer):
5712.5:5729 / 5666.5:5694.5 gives 1.04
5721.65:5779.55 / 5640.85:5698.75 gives 1.02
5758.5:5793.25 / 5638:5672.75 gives 1.03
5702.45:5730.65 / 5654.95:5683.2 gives 1.02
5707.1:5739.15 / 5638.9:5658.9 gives 1.05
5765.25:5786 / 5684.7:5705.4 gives 1.05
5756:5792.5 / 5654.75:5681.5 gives 1.05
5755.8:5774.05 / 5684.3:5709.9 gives 1.07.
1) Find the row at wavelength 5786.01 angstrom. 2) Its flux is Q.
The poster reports 157.2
